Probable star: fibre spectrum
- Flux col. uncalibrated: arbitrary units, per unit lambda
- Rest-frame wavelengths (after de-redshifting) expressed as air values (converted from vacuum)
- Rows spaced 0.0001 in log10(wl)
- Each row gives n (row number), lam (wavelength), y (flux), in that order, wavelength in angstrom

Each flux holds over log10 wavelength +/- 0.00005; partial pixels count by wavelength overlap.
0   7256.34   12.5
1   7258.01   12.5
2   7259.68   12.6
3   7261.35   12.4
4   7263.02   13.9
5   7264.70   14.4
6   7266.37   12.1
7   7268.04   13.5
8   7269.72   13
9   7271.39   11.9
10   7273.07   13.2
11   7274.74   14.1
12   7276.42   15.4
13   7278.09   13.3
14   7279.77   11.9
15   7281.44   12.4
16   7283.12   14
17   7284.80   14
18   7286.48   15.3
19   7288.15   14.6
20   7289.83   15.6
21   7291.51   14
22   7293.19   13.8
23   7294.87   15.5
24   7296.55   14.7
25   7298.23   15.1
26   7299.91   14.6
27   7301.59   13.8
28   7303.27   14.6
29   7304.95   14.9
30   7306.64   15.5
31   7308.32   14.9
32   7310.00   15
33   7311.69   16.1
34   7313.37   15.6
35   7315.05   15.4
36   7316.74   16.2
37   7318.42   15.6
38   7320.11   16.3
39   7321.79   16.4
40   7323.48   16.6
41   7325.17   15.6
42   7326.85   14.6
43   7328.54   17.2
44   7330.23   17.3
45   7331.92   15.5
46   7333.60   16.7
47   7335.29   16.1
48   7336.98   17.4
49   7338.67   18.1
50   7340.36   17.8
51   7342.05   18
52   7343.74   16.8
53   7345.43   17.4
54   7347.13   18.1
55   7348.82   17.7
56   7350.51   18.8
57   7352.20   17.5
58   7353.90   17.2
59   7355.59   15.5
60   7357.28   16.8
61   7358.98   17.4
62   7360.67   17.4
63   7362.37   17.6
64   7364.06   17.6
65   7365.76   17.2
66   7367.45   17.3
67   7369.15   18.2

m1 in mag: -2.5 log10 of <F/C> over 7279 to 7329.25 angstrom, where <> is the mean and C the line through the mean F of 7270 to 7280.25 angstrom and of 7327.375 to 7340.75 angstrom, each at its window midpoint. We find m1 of 0.01 mag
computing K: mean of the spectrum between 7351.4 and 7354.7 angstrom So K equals 17.3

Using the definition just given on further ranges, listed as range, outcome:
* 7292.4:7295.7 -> 14.7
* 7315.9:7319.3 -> 15.9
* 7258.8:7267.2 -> 13.1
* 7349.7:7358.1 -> 17.2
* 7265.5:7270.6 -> 12.9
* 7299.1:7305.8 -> 14.5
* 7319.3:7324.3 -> 16.4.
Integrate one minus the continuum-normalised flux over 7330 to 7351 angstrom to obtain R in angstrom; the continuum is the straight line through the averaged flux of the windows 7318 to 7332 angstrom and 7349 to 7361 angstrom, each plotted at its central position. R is -0.8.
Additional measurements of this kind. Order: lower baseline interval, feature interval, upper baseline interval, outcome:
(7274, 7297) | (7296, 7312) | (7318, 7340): 0.28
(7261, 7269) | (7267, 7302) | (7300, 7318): 0.41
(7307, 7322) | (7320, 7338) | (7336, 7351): 0.39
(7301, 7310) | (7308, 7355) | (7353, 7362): -2.38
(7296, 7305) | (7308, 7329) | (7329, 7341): 0.04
